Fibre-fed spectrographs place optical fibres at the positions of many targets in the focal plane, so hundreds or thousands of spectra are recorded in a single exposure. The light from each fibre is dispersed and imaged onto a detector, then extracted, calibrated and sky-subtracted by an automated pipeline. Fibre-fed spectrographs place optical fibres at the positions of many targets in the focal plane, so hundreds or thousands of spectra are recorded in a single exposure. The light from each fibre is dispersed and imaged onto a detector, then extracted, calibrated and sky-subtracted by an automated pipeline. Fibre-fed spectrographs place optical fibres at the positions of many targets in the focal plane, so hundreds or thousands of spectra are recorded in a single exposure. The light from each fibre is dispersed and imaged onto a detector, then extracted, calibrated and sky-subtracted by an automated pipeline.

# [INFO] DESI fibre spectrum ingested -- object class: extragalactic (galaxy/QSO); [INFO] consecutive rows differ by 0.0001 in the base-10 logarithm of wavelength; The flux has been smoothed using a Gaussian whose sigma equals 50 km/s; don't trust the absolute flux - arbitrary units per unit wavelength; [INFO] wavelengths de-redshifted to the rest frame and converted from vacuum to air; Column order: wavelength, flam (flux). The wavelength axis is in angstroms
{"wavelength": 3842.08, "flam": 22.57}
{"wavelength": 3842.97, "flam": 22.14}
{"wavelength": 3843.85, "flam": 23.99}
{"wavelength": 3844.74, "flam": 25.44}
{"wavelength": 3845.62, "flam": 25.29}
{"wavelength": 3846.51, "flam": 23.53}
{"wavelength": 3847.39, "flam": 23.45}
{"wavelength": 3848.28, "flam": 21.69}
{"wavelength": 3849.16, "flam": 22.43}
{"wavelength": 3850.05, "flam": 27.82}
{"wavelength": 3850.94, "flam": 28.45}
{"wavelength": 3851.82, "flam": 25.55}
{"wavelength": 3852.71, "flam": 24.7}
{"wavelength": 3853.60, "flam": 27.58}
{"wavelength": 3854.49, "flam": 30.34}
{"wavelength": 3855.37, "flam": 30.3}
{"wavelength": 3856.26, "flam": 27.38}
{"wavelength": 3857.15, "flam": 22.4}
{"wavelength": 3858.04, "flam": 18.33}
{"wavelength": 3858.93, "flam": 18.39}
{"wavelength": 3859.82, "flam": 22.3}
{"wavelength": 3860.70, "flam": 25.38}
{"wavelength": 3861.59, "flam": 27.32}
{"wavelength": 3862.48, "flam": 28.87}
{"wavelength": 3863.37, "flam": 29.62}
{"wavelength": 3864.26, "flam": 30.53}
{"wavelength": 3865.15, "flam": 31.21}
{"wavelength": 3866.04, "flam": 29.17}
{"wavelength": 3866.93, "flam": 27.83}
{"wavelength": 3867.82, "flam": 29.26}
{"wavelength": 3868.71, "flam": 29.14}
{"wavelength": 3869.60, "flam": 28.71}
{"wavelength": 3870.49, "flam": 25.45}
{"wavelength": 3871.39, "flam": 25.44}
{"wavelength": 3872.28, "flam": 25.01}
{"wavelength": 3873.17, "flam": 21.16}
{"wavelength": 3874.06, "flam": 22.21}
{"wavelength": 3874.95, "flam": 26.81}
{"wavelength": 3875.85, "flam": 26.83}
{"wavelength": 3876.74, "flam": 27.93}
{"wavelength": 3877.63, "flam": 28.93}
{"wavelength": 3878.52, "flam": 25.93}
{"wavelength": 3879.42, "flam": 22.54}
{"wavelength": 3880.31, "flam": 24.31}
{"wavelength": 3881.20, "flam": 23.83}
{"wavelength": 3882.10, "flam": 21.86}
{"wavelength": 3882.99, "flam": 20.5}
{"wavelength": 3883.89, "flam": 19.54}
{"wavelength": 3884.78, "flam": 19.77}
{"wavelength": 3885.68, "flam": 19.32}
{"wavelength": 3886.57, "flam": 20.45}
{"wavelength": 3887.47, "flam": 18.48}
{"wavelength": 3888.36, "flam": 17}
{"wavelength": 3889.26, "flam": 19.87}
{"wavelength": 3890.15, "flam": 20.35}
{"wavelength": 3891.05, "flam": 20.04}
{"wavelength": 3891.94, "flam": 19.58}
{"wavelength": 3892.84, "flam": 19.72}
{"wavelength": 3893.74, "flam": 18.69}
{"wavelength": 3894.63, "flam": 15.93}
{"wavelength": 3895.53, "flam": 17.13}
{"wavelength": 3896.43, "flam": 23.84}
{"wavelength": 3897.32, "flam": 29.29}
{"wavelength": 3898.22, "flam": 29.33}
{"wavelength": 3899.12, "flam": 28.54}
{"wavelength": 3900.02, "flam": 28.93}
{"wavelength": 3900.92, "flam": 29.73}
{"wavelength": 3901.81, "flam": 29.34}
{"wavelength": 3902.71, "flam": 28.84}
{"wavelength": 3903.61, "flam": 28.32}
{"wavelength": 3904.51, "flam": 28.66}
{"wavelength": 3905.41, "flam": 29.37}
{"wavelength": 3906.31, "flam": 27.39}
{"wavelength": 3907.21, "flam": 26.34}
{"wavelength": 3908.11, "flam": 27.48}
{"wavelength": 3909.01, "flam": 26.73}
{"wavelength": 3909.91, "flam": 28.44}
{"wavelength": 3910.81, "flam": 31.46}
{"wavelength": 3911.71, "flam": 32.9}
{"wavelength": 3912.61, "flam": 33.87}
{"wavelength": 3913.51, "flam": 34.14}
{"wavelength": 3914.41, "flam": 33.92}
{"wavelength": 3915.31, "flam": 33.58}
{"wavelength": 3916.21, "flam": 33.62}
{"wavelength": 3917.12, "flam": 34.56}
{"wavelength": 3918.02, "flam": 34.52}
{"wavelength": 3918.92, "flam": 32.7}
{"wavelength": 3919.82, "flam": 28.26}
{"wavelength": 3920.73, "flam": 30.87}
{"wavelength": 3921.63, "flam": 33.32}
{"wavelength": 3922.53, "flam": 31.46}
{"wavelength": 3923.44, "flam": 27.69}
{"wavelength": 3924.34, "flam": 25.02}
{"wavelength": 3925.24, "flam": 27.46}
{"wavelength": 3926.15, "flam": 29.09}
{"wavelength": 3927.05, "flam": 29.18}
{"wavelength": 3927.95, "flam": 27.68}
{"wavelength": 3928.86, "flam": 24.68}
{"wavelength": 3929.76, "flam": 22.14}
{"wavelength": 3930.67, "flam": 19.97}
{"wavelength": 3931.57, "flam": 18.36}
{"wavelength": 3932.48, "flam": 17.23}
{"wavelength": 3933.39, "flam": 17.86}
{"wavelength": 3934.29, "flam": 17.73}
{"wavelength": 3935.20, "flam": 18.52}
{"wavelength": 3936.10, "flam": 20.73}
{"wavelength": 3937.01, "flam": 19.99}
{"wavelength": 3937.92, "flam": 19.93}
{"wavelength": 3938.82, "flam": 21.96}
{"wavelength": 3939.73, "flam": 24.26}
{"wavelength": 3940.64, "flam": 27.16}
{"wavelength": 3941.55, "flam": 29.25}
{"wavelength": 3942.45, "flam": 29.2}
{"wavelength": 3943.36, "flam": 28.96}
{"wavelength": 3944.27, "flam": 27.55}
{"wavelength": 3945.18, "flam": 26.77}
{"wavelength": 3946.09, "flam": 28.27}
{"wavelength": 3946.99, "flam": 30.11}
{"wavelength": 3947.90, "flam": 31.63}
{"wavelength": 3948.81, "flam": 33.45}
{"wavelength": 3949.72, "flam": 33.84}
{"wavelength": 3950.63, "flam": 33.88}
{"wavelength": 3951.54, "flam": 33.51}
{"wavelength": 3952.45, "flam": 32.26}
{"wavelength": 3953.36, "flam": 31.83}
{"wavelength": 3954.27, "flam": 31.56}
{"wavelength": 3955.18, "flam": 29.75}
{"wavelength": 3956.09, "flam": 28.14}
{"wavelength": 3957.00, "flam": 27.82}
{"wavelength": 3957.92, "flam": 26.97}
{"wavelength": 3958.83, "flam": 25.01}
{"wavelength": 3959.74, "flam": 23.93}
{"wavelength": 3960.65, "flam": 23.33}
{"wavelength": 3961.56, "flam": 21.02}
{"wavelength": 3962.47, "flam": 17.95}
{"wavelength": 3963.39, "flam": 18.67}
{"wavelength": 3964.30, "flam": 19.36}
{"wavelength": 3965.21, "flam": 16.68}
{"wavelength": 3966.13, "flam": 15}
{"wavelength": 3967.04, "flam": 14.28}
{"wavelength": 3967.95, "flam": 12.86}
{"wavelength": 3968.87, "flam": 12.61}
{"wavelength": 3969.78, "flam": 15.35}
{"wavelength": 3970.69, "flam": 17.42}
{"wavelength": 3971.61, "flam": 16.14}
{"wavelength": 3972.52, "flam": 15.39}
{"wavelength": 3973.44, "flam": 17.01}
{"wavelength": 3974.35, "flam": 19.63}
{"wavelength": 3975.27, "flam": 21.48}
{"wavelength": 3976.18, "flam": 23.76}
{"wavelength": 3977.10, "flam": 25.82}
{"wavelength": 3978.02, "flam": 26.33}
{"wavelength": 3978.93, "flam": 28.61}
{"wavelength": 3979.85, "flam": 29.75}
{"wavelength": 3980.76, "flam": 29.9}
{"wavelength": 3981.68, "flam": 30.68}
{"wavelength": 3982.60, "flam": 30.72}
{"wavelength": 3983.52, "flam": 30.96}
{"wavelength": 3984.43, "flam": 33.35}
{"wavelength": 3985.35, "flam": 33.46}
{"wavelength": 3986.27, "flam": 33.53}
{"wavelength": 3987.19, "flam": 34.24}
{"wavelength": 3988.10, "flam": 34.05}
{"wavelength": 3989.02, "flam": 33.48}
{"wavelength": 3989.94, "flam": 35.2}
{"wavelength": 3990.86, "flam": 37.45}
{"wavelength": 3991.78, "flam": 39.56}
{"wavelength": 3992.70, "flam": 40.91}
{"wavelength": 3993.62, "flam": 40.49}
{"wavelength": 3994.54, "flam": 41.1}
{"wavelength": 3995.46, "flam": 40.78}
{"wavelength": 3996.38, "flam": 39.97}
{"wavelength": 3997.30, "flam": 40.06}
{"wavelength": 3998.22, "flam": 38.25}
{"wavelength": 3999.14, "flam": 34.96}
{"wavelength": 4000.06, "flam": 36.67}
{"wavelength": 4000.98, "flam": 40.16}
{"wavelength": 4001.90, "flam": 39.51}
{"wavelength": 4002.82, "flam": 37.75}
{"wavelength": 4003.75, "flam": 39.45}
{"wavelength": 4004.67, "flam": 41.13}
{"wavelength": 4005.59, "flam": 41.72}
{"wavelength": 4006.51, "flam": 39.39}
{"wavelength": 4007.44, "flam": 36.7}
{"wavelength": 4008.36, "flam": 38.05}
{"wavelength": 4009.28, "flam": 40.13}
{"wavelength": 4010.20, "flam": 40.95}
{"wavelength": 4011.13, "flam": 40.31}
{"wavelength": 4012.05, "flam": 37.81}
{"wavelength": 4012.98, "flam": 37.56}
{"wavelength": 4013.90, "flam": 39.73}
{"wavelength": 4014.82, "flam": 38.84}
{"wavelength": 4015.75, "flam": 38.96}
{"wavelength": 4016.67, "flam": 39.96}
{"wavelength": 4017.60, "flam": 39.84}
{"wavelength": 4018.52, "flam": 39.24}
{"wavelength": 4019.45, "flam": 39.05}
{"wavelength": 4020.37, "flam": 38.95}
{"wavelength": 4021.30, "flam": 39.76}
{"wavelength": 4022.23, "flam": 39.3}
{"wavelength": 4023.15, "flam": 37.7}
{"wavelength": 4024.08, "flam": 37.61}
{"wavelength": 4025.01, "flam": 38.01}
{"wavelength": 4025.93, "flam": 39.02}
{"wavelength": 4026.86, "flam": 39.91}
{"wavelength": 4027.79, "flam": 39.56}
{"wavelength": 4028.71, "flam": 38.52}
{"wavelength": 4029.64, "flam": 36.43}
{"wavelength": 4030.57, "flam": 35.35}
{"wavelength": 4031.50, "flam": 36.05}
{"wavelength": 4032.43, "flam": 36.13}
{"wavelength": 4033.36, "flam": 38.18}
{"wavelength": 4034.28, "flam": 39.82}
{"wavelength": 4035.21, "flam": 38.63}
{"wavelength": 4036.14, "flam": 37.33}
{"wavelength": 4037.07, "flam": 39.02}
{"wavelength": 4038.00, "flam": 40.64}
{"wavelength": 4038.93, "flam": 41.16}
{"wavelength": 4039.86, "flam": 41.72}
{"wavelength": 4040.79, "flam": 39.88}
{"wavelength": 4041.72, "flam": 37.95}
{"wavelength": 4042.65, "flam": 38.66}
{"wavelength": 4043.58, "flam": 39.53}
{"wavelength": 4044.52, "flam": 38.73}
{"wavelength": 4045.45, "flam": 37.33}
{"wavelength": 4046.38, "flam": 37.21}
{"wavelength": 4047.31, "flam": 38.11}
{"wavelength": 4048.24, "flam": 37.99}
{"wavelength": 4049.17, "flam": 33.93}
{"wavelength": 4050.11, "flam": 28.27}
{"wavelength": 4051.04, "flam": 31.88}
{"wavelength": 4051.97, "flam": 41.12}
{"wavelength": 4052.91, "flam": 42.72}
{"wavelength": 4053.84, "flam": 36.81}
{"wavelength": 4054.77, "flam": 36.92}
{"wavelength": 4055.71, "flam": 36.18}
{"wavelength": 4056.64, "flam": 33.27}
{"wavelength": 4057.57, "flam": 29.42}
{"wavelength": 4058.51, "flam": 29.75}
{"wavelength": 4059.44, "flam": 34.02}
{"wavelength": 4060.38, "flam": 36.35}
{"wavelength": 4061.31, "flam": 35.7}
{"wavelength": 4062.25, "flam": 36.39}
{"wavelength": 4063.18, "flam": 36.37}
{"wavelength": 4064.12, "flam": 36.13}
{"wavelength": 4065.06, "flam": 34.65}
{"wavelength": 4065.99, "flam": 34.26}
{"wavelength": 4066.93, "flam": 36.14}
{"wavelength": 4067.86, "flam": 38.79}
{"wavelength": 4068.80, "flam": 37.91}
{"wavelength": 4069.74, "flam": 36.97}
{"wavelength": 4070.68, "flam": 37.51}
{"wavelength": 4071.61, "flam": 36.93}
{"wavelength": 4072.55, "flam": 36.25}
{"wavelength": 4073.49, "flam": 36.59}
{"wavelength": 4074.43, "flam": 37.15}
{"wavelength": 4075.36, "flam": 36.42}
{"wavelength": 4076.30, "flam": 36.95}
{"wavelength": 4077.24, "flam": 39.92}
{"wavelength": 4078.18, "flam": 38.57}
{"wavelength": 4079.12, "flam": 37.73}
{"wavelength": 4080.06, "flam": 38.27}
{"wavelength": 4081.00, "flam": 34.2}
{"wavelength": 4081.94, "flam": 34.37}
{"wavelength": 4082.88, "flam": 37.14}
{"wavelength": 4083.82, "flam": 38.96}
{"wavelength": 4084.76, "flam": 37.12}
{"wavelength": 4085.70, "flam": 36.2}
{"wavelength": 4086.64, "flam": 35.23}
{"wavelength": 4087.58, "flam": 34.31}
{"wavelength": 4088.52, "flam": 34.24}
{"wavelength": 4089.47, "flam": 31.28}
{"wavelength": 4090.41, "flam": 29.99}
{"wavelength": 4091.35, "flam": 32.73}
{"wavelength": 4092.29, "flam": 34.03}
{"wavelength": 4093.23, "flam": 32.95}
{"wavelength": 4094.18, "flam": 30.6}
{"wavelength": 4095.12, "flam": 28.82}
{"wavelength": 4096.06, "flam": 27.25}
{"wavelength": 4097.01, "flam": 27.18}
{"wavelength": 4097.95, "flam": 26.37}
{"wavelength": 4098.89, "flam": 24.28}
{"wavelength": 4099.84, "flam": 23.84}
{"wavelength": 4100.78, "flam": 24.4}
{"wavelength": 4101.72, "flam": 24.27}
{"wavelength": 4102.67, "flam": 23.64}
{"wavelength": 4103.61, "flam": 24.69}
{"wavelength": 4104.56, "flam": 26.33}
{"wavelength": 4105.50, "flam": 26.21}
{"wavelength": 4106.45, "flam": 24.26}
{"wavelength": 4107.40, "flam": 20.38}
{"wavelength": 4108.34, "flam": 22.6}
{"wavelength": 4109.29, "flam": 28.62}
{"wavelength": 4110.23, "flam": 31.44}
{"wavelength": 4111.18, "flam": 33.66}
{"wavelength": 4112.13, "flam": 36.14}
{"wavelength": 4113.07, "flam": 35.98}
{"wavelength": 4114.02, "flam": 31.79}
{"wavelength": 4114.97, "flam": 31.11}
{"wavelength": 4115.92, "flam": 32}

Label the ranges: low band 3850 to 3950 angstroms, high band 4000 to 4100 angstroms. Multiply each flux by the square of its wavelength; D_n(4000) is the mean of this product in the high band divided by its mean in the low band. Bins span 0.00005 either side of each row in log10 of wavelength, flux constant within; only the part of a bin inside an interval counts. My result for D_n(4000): 1.51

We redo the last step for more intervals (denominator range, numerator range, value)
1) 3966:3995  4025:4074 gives 1.40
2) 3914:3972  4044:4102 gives 1.45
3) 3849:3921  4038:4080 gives 1.53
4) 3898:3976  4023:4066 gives 1.51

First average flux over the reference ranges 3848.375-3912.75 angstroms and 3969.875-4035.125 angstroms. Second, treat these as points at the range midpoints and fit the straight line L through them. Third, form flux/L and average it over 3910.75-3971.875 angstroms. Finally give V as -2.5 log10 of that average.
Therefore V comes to 0.16 mag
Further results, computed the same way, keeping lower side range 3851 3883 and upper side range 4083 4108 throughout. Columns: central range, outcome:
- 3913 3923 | -0.22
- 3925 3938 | 0.22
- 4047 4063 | -0.22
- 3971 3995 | -0.09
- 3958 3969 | 0.41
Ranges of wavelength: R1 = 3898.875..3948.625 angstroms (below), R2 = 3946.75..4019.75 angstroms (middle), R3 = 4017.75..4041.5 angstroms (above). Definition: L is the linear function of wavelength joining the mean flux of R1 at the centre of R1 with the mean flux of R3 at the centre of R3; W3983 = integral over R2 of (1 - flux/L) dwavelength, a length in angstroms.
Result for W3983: 6.1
